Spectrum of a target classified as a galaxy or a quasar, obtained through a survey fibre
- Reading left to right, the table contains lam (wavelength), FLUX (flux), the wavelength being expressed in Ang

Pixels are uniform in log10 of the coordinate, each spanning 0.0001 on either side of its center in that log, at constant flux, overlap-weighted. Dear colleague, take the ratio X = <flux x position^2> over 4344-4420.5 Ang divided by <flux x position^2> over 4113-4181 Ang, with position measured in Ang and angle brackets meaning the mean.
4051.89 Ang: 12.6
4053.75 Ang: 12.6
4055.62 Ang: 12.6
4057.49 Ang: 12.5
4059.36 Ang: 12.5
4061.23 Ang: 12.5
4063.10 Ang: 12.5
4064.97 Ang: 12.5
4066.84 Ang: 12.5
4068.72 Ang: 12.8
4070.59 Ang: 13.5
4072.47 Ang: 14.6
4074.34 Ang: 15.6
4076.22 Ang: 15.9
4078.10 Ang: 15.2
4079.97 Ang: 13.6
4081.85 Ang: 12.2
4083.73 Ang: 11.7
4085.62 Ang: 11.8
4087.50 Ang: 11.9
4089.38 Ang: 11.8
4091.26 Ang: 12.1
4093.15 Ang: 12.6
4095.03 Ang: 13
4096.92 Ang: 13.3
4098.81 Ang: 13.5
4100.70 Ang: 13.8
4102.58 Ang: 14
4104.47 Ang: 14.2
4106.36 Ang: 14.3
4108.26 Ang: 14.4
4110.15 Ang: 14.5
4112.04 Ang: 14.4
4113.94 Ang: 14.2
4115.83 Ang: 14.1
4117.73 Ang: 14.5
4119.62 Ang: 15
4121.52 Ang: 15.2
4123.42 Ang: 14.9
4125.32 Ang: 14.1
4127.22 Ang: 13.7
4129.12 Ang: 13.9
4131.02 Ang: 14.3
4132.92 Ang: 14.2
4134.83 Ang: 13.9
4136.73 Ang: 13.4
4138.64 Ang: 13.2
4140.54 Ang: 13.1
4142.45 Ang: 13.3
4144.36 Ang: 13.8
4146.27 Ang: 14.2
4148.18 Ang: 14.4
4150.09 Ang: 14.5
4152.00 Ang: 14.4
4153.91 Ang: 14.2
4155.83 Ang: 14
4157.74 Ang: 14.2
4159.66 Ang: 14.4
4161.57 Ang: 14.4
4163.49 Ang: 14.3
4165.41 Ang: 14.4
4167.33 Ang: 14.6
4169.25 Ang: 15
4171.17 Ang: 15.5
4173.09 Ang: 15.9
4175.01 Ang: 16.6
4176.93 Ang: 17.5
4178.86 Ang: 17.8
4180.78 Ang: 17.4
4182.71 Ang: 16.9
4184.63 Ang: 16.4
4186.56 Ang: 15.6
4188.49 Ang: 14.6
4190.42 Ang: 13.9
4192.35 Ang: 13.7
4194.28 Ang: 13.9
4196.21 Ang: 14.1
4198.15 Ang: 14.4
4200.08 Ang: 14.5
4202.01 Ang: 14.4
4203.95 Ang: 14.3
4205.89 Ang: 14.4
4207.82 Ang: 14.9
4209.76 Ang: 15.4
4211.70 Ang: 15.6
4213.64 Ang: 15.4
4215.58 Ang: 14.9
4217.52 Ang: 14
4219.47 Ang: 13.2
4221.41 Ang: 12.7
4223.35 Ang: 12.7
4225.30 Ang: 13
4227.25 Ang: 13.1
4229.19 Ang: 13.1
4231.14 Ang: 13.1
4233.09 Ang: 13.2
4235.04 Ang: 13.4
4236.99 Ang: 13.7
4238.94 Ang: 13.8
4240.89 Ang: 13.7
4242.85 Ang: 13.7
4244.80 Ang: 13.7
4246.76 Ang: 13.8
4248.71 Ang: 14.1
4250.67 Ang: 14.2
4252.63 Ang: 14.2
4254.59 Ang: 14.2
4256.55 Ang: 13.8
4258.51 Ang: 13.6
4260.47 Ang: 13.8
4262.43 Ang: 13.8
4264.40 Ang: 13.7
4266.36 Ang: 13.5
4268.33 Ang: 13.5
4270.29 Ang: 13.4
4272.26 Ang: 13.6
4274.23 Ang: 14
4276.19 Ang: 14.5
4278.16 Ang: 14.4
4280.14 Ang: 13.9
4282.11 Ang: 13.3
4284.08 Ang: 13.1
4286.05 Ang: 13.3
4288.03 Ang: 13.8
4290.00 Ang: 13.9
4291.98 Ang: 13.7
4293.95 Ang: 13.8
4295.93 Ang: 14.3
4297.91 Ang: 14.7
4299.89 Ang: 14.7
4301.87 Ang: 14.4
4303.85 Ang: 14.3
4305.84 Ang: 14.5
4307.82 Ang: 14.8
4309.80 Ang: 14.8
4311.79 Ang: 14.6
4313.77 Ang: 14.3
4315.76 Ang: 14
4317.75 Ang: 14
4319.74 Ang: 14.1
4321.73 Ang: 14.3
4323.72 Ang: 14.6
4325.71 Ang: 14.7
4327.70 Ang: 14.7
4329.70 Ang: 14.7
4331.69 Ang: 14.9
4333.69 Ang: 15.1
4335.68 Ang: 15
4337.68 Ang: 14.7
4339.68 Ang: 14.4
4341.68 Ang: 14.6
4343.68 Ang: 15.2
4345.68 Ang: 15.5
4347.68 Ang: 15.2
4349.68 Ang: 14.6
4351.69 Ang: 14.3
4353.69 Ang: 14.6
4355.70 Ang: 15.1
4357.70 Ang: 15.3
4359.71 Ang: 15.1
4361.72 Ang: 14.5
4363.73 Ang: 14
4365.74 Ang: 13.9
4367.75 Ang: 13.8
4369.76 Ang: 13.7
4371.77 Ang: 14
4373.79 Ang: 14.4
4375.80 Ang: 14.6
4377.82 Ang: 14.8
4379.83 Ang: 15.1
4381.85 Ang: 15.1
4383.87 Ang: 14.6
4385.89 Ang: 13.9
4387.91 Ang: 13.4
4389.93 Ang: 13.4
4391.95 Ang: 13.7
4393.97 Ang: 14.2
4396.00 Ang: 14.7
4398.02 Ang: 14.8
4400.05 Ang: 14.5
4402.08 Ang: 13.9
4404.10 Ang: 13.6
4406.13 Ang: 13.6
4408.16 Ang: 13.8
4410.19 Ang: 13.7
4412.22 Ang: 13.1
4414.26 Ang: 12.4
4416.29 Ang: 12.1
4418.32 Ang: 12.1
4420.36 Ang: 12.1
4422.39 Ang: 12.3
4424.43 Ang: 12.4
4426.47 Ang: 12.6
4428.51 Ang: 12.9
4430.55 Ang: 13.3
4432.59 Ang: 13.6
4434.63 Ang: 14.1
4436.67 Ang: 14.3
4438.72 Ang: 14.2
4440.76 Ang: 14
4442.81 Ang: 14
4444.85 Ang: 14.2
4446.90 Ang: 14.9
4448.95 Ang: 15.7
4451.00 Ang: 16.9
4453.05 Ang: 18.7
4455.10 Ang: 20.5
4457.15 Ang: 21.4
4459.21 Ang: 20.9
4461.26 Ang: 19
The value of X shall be 1.08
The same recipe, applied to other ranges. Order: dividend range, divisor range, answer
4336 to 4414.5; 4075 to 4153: 1.18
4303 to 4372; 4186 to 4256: 1.10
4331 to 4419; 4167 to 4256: 1.06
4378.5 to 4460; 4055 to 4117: 1.27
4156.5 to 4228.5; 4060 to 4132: 1.14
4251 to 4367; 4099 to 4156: 1.10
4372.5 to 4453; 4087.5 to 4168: 1.14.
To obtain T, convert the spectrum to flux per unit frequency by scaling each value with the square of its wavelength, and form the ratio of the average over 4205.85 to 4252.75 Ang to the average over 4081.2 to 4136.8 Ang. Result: 1.08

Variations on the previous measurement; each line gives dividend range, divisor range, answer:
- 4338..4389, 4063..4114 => 1.23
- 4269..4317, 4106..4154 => 1.08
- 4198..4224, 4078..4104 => 1.18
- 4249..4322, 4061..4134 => 1.12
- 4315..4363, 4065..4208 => 1.13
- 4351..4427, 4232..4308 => 1.06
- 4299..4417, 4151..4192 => 1.02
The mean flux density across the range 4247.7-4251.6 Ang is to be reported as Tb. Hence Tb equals 14.2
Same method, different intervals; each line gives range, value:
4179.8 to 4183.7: 17.2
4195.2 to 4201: 14.3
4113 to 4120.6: 14.5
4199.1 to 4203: 14.5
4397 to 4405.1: 14.2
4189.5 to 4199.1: 14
